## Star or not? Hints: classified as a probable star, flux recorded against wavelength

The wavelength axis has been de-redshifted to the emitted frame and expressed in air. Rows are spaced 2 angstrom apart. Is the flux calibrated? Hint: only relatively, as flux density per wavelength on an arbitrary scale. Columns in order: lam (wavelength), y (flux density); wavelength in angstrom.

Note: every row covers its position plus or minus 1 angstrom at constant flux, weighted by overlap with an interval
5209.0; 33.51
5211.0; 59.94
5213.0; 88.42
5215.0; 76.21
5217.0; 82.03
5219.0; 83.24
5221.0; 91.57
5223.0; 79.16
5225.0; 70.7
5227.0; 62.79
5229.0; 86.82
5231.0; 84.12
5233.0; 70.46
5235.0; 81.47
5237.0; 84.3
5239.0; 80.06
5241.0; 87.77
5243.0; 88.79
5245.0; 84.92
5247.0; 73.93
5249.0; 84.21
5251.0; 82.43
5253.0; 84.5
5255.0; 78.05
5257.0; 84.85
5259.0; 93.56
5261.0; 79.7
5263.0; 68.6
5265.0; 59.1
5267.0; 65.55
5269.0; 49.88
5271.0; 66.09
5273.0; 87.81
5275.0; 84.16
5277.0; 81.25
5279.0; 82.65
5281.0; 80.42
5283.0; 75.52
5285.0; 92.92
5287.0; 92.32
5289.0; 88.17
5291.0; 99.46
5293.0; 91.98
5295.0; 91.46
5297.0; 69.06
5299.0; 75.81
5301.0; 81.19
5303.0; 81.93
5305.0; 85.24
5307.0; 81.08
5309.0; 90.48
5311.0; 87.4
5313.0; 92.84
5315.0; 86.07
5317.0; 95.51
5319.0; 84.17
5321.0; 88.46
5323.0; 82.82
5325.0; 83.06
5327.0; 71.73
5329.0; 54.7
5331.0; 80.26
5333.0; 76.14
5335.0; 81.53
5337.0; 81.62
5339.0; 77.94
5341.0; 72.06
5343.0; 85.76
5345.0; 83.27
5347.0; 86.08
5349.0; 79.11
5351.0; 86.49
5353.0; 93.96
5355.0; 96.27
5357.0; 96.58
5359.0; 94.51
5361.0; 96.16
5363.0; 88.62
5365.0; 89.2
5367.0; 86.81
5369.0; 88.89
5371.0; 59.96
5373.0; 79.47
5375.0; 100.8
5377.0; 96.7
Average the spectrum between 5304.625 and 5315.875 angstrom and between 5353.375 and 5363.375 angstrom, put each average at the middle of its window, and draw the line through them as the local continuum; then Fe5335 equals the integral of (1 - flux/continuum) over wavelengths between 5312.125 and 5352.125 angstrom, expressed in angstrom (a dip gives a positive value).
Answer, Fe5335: 4.0 angstrom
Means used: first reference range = 87.3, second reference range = 94.8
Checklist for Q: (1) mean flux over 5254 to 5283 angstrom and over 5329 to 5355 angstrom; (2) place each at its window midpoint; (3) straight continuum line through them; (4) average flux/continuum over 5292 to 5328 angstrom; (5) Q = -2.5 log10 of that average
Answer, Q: -0.07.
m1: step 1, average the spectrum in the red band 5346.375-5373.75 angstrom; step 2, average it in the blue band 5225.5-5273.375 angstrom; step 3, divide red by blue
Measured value 1.12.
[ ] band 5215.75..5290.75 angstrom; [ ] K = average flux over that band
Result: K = 80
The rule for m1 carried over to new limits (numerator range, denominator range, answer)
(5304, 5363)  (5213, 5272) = 1.08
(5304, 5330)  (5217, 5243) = 1.03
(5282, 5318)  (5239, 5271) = 1.12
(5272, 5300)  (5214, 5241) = 1.07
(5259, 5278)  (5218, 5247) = 0.90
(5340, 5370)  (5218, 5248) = 1.09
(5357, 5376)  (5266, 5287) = 1.13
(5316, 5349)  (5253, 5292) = 1.01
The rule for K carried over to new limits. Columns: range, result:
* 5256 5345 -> 81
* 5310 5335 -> 81.9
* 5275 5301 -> 84.9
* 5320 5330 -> 76.2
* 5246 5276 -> 76.2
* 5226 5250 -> 80.8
